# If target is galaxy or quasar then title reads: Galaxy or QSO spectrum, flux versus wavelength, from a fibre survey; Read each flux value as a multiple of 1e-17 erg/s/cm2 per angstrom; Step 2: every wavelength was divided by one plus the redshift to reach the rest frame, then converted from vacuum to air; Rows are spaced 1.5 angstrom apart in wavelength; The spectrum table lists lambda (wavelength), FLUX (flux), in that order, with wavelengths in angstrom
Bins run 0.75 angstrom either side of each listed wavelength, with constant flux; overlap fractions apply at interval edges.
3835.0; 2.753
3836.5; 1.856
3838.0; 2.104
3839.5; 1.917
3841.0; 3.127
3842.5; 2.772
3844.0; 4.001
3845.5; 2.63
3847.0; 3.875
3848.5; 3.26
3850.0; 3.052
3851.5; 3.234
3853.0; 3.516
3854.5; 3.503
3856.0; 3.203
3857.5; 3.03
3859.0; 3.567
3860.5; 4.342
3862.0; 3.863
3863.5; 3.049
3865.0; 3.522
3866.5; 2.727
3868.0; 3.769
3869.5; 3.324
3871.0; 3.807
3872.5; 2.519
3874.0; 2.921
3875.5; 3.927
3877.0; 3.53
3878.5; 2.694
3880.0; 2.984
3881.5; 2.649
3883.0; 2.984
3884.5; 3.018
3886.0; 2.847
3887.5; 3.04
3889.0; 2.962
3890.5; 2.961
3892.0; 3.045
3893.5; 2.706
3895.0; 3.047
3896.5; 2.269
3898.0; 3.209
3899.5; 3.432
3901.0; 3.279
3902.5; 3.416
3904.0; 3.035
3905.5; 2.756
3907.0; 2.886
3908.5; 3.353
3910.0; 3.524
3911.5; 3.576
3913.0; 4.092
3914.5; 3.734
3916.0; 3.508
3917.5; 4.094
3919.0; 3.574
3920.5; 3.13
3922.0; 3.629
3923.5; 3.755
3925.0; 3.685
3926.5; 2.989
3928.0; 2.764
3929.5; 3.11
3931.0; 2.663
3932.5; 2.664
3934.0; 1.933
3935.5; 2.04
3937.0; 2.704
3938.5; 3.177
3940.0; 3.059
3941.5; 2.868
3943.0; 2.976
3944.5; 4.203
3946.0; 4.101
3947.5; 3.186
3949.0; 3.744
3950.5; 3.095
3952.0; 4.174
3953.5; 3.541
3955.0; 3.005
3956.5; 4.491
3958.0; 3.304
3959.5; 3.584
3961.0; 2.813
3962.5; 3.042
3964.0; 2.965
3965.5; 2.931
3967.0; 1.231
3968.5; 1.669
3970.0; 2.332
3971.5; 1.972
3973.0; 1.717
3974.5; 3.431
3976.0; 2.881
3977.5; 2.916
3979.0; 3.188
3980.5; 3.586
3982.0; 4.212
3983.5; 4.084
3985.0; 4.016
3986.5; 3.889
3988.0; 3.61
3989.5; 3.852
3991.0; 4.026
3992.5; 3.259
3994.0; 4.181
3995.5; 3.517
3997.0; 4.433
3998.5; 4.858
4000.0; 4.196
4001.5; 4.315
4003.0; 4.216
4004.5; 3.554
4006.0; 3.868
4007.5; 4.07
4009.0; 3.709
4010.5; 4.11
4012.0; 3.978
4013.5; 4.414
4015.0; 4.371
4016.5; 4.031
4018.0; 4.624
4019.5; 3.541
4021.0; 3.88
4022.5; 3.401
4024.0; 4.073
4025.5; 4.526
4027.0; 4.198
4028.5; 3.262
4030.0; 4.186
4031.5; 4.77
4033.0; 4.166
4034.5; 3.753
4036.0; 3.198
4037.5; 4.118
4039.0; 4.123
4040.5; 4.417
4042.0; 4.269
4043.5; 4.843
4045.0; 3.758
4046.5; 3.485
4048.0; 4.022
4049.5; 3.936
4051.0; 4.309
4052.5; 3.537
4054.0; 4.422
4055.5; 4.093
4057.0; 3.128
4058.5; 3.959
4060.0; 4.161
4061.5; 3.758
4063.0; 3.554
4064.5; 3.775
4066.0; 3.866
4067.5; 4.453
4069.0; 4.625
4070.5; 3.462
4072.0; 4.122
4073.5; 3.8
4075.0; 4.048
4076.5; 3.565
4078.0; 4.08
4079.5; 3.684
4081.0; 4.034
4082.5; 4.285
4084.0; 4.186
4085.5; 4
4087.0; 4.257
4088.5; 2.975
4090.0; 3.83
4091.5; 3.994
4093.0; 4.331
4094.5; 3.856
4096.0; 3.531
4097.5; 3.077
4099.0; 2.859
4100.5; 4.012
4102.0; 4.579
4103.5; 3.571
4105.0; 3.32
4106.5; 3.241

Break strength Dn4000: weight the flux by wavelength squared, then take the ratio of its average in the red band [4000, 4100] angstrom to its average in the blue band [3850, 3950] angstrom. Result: 1.3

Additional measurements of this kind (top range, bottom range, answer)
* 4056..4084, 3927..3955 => 1.34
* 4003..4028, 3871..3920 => 1.34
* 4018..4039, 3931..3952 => 1.34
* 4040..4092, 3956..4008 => 1.20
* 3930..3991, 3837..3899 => 1.05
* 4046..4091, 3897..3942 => 1.33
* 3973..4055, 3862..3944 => 1.33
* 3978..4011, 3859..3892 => 1.30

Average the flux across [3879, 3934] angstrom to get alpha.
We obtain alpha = 3.16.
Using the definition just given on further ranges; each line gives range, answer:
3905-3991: 3.22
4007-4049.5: 4.04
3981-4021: 4.03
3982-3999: 3.97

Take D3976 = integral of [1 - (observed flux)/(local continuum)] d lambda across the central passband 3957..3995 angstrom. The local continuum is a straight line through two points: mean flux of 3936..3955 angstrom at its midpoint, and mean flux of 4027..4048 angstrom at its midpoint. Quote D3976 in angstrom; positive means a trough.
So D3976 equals 4.6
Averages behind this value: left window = 3.37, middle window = 3.16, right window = 4.03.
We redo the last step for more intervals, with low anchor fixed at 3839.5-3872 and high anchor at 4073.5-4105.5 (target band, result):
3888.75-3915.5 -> 2.0 angstrom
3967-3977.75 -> 3.8 angstrom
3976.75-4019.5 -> -3.8 angstrom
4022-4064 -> -2.9 angstrom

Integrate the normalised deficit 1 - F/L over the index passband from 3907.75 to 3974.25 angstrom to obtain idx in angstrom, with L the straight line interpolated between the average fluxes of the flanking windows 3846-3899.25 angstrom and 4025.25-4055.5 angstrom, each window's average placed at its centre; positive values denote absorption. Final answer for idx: 7.6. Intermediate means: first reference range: 3.2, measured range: 3.13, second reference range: 4.06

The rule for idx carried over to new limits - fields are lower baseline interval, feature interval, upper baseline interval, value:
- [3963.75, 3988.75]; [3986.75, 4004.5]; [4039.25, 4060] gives -4.2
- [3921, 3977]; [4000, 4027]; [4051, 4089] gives -4.2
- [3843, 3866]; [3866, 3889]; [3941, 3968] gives 1.9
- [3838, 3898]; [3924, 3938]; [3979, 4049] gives 3.0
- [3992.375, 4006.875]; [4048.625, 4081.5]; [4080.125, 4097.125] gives 0.3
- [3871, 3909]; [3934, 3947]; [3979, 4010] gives 1.5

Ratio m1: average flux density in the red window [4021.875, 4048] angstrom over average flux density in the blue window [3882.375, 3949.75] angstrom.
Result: 1.27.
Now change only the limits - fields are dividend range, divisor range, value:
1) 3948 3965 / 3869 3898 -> 1.13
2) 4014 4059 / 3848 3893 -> 1.25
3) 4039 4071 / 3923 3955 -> 1.27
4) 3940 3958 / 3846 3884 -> 1.07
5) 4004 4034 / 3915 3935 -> 1.27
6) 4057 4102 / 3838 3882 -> 1.19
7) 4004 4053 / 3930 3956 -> 1.28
